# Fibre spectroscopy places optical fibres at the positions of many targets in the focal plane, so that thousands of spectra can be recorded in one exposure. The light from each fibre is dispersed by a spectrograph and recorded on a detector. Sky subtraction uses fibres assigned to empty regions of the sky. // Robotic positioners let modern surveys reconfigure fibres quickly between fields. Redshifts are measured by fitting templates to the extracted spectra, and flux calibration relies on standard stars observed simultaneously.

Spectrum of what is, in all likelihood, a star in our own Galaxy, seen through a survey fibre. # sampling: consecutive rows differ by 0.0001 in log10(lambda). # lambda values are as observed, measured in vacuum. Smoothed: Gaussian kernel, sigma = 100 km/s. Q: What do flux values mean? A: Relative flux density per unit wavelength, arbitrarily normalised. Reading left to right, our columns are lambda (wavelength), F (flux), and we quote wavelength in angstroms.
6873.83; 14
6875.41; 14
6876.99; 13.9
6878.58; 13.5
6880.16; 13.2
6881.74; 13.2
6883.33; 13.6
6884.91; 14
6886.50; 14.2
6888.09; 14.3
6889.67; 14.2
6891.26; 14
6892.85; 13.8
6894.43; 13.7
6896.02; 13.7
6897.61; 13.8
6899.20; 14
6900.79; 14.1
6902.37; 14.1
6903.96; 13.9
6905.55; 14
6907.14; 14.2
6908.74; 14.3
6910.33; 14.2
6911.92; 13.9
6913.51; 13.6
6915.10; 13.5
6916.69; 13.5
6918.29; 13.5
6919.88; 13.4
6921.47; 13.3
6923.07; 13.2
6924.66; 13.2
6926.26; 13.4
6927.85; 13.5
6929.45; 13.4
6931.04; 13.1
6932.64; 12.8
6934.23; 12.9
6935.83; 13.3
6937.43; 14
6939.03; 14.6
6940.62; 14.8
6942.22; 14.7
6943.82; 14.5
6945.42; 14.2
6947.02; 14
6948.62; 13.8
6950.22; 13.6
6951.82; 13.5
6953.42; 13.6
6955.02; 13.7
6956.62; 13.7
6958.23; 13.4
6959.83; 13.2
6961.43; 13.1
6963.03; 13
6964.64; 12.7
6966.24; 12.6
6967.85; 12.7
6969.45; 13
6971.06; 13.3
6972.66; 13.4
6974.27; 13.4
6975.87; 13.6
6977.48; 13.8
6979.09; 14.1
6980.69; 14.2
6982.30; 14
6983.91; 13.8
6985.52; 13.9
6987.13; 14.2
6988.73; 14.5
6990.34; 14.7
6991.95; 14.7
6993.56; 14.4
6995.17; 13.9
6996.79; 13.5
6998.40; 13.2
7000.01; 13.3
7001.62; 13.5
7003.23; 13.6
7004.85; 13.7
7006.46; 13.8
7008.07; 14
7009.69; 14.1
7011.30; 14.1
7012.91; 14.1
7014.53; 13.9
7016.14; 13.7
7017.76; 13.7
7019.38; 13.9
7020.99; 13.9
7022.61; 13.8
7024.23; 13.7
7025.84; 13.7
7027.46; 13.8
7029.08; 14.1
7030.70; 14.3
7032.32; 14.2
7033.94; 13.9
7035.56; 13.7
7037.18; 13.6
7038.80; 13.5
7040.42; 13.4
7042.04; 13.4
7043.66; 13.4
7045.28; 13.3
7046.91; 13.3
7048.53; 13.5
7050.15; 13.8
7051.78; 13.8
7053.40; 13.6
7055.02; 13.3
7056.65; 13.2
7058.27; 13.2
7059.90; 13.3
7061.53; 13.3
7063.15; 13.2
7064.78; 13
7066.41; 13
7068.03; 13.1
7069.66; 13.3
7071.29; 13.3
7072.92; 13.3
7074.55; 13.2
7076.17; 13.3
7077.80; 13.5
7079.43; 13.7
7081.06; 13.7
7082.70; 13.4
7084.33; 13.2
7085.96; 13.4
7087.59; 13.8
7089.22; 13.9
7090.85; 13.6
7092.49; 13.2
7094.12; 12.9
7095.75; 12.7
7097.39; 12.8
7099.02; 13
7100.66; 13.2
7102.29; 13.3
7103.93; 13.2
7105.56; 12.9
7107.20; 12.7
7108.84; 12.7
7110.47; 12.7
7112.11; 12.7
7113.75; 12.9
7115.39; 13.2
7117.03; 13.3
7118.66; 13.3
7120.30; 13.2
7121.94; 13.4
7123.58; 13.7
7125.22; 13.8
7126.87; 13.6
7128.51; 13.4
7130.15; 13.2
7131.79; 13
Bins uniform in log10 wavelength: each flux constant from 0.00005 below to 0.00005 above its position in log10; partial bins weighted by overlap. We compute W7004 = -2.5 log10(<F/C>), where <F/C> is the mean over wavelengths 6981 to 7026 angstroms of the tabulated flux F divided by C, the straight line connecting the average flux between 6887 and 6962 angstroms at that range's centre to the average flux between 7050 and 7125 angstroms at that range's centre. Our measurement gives -0.03 mag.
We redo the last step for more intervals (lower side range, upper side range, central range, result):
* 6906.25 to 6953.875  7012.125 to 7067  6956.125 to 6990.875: 0.010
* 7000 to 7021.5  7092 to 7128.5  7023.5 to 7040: -0.013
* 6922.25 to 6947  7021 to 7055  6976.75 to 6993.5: -0.039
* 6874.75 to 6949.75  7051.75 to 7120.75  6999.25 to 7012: -0.023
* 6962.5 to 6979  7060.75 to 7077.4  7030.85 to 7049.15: -0.031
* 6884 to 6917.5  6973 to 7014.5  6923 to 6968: 0.031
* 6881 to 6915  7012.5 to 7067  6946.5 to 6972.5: 0.039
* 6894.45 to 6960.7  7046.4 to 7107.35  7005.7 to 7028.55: -0.032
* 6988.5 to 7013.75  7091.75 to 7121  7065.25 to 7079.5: 0.002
